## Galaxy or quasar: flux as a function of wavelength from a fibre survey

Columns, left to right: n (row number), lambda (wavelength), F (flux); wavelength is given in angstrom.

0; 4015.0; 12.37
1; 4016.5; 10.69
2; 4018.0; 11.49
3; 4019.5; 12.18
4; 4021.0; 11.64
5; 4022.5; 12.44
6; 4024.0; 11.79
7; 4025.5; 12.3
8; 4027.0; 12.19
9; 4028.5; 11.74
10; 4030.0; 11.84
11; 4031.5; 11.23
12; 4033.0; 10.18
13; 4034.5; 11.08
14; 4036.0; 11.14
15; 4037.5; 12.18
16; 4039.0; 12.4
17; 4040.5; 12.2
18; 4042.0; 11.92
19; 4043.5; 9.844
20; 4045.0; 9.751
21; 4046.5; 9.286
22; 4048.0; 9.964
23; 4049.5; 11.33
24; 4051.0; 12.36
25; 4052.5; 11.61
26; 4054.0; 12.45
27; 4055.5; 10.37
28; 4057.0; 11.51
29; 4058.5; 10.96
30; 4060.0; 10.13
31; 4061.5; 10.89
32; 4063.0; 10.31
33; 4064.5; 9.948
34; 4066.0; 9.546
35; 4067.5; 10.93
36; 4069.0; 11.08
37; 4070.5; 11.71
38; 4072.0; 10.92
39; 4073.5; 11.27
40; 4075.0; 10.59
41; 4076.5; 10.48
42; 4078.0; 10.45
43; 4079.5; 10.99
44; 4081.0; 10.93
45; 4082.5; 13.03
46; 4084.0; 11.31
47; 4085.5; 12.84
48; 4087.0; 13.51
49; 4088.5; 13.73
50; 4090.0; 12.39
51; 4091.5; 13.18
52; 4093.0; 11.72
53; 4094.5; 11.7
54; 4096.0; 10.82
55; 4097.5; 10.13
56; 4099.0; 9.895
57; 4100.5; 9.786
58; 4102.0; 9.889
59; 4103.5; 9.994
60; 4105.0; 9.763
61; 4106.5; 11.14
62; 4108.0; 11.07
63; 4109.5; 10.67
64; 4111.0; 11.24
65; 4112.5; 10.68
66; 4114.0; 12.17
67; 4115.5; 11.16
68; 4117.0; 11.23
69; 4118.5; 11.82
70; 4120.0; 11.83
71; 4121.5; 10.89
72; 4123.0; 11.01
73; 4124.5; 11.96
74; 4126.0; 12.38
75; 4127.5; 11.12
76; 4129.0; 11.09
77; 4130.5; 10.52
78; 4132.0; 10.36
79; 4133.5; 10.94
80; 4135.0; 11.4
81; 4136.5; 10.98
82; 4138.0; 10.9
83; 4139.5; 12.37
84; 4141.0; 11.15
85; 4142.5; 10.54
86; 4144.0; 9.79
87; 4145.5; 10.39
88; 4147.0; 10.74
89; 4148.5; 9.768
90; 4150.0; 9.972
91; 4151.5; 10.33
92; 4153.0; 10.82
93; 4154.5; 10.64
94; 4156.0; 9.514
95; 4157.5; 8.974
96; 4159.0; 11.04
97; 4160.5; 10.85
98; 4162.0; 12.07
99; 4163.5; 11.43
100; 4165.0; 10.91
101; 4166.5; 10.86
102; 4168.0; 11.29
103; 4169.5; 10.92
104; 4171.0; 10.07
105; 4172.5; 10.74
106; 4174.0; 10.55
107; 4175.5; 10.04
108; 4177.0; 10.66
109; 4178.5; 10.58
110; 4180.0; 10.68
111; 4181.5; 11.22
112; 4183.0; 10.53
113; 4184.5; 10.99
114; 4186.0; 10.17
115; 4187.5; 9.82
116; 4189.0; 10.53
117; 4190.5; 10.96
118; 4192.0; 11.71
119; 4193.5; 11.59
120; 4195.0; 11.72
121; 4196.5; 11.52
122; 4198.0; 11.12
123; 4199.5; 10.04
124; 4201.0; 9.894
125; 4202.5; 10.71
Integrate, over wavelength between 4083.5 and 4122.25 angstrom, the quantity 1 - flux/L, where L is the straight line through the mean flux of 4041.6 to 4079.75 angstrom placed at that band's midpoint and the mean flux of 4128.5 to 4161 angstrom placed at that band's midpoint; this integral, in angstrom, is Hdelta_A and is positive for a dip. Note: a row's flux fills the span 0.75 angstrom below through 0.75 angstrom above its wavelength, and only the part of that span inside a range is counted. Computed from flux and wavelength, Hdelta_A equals -2.34 angstrom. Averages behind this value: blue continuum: 10.8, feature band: 11.3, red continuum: 10.6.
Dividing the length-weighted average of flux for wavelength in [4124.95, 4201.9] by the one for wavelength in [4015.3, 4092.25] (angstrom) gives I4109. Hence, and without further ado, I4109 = 0.9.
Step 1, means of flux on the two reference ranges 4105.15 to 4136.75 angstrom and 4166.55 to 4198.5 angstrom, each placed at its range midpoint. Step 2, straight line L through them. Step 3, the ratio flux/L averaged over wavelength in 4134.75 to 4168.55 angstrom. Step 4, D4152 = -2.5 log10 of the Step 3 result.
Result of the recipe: 0.03 mag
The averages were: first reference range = 11.2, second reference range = 10.8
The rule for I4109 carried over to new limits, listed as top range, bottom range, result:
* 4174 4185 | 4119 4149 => 0.97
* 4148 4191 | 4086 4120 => 0.94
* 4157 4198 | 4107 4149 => 0.98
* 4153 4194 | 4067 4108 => 0.95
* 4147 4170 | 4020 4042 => 0.90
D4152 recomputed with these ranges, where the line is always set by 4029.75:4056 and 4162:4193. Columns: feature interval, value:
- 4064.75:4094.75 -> -0.05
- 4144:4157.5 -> 0.07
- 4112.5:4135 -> -0.04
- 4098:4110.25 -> 0.07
